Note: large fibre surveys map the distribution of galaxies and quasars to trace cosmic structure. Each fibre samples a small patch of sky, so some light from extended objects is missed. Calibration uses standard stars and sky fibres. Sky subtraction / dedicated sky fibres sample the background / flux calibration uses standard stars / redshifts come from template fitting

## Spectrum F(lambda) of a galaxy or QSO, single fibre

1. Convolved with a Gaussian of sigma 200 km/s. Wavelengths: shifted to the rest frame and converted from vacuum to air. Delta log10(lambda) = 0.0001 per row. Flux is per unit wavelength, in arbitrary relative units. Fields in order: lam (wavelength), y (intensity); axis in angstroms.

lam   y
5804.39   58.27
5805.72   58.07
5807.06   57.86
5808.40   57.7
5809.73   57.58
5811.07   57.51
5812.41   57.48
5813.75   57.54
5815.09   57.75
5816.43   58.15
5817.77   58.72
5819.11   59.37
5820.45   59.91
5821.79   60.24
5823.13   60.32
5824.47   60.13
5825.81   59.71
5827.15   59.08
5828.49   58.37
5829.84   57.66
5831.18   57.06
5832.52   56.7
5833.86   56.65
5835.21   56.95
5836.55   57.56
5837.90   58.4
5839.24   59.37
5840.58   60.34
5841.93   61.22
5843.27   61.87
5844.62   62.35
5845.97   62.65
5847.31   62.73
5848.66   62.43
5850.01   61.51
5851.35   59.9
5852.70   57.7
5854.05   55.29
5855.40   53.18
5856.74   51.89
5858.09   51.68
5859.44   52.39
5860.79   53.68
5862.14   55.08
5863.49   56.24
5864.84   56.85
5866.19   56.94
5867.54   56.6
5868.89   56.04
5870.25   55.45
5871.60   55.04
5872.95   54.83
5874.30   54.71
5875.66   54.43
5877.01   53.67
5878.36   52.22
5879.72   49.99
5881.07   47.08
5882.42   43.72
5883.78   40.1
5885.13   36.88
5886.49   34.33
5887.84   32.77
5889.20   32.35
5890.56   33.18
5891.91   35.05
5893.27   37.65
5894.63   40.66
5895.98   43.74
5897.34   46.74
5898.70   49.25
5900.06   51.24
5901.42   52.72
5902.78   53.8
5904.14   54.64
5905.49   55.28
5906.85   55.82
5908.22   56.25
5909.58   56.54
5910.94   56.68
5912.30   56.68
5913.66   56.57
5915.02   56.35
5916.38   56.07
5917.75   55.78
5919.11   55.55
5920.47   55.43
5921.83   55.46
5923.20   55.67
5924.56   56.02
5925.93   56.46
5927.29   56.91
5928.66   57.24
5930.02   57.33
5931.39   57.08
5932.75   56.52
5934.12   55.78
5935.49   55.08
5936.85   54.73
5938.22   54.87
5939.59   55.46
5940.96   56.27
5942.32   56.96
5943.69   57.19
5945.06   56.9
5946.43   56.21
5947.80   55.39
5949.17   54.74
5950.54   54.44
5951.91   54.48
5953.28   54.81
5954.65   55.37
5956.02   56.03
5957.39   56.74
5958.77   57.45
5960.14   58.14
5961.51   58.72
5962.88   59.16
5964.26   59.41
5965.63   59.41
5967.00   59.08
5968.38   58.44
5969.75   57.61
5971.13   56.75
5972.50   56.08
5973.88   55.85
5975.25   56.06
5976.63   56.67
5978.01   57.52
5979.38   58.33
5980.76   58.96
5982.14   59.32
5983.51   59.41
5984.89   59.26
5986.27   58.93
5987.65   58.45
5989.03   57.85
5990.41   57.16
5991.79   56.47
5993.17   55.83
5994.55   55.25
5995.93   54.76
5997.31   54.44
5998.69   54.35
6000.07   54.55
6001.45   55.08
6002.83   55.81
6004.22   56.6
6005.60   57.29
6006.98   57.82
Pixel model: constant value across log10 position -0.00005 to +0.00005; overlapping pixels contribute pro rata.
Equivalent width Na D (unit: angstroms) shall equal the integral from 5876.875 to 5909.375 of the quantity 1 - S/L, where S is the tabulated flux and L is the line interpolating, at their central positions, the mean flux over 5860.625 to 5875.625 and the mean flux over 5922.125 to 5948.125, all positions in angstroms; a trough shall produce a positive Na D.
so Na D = 6.1 angstroms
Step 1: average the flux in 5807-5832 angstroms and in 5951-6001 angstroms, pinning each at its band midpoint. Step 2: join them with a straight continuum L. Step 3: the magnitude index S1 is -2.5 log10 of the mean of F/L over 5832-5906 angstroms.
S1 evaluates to 0.12 mag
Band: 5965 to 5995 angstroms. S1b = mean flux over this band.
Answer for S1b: 57.7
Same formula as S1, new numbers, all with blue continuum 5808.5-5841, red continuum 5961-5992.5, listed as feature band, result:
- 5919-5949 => 0.039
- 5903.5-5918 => 0.040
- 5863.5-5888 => 0.165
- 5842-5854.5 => -0.045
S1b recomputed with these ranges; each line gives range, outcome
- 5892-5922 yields 52.3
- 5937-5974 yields 56.7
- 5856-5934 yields 51.4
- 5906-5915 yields 56.4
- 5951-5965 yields 57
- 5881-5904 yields 42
